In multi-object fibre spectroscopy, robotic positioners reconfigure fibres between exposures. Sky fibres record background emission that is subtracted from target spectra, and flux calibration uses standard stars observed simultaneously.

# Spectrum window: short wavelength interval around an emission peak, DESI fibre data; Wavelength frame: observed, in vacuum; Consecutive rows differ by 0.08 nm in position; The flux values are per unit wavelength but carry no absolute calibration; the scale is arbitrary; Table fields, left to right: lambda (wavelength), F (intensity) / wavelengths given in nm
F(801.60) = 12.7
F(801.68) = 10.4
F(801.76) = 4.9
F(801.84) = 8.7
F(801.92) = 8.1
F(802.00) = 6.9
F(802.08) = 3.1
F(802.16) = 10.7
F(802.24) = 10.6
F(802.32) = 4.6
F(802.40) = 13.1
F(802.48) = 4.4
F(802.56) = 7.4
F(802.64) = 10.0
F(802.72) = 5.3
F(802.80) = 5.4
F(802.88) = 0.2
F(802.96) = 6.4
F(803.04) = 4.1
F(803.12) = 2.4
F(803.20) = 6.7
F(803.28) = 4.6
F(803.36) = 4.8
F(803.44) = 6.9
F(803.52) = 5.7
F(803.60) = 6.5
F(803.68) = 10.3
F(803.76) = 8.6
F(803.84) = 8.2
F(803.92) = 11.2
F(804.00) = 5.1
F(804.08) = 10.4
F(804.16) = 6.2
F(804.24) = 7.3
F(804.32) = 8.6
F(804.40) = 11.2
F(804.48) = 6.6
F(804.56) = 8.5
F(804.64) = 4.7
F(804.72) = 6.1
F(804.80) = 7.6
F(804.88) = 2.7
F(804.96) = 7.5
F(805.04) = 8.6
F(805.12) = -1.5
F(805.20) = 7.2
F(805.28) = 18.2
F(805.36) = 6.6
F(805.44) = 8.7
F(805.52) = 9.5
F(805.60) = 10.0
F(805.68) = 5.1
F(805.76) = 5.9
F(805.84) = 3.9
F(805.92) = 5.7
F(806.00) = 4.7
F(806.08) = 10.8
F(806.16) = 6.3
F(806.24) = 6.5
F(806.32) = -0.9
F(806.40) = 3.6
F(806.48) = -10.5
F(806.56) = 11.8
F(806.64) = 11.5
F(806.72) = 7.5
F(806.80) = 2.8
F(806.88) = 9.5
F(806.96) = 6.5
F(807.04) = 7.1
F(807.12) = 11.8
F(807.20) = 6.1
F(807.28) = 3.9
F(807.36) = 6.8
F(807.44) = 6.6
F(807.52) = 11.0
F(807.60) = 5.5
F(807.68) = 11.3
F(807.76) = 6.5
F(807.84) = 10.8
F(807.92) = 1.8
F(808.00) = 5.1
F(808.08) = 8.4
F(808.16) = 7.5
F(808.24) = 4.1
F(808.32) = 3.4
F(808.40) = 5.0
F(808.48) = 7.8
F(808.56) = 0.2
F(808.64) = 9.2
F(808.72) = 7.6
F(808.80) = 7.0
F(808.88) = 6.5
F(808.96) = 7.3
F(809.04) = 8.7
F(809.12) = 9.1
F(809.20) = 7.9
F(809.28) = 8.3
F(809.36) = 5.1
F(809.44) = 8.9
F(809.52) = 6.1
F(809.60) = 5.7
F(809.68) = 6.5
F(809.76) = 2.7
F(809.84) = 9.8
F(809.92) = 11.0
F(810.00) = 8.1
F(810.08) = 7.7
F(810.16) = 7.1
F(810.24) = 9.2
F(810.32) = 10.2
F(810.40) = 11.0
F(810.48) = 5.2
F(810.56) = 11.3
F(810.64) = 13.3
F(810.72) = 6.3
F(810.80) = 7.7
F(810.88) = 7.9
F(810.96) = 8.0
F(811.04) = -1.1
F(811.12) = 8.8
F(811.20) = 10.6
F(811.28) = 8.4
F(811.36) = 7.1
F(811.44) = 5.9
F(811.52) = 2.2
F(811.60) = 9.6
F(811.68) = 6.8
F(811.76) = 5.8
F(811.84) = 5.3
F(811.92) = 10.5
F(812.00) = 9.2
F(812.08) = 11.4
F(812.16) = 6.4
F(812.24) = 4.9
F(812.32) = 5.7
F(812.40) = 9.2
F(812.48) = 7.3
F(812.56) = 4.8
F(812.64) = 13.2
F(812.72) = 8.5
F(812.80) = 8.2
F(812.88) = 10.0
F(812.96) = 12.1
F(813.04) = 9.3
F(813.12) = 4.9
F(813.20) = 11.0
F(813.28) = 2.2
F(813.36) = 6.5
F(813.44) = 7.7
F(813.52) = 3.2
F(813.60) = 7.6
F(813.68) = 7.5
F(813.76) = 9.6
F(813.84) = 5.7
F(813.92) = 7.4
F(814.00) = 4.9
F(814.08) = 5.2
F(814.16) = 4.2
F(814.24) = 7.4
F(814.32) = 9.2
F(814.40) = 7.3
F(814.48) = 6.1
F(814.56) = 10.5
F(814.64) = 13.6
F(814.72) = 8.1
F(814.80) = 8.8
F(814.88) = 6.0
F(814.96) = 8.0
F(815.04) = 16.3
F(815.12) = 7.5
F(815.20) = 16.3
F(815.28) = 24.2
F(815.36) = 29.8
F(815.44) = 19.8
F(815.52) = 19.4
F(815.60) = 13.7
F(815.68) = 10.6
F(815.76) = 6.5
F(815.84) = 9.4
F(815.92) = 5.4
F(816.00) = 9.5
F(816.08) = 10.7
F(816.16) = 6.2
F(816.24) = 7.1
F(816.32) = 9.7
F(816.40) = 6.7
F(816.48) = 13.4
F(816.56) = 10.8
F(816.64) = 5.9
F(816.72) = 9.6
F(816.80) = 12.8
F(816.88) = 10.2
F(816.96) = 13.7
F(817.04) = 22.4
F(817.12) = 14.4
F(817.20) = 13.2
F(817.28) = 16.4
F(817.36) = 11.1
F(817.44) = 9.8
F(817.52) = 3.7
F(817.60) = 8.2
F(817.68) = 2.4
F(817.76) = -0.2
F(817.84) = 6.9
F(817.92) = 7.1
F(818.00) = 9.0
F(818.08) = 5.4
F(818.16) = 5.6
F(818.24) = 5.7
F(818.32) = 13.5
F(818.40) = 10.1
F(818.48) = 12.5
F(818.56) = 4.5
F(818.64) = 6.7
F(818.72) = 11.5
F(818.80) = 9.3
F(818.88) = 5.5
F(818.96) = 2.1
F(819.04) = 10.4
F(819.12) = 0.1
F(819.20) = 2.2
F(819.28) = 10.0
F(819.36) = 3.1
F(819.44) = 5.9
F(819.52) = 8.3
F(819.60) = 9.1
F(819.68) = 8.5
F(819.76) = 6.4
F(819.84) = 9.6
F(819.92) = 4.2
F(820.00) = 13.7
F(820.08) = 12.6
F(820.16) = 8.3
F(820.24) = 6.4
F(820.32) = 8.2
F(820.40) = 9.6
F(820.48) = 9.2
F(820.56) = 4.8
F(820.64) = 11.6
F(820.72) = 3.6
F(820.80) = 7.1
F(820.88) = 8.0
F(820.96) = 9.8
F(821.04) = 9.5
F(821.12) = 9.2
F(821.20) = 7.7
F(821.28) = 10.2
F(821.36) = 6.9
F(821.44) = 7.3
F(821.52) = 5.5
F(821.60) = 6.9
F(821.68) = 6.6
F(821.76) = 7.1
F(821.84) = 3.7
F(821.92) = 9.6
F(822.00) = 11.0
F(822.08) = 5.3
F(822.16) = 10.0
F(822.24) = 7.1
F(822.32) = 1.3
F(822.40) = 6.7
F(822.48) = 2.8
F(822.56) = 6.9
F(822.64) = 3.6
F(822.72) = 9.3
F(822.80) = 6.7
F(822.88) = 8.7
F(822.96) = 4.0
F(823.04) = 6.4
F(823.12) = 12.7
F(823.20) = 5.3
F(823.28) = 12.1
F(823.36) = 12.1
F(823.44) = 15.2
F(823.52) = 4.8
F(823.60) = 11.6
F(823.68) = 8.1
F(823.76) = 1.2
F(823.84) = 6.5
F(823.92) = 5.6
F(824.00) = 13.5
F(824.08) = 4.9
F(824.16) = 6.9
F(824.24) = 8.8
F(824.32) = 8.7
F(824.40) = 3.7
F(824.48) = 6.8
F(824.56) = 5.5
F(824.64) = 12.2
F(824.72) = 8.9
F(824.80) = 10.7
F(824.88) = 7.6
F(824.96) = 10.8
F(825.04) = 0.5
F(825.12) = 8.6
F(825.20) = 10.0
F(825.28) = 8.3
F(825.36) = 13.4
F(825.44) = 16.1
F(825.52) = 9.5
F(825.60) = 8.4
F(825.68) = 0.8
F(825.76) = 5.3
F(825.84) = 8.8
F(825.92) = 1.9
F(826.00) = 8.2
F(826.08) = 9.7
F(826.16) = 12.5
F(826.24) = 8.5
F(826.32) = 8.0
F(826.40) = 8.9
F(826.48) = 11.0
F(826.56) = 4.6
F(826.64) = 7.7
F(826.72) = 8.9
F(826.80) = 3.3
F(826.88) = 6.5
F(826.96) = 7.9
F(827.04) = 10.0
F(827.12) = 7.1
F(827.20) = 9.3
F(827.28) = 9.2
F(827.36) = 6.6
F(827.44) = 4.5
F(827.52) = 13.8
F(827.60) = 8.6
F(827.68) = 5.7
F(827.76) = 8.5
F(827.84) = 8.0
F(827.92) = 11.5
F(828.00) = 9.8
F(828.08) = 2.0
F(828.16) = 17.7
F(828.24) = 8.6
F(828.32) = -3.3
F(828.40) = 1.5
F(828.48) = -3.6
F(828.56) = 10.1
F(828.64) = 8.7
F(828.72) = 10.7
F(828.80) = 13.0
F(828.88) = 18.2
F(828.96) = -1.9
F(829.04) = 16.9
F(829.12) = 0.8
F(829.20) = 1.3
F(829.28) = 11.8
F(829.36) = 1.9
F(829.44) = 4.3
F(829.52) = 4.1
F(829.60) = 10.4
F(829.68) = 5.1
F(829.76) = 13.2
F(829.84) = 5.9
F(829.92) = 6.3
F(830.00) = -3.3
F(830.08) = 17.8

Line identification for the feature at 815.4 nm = [S II] 6716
